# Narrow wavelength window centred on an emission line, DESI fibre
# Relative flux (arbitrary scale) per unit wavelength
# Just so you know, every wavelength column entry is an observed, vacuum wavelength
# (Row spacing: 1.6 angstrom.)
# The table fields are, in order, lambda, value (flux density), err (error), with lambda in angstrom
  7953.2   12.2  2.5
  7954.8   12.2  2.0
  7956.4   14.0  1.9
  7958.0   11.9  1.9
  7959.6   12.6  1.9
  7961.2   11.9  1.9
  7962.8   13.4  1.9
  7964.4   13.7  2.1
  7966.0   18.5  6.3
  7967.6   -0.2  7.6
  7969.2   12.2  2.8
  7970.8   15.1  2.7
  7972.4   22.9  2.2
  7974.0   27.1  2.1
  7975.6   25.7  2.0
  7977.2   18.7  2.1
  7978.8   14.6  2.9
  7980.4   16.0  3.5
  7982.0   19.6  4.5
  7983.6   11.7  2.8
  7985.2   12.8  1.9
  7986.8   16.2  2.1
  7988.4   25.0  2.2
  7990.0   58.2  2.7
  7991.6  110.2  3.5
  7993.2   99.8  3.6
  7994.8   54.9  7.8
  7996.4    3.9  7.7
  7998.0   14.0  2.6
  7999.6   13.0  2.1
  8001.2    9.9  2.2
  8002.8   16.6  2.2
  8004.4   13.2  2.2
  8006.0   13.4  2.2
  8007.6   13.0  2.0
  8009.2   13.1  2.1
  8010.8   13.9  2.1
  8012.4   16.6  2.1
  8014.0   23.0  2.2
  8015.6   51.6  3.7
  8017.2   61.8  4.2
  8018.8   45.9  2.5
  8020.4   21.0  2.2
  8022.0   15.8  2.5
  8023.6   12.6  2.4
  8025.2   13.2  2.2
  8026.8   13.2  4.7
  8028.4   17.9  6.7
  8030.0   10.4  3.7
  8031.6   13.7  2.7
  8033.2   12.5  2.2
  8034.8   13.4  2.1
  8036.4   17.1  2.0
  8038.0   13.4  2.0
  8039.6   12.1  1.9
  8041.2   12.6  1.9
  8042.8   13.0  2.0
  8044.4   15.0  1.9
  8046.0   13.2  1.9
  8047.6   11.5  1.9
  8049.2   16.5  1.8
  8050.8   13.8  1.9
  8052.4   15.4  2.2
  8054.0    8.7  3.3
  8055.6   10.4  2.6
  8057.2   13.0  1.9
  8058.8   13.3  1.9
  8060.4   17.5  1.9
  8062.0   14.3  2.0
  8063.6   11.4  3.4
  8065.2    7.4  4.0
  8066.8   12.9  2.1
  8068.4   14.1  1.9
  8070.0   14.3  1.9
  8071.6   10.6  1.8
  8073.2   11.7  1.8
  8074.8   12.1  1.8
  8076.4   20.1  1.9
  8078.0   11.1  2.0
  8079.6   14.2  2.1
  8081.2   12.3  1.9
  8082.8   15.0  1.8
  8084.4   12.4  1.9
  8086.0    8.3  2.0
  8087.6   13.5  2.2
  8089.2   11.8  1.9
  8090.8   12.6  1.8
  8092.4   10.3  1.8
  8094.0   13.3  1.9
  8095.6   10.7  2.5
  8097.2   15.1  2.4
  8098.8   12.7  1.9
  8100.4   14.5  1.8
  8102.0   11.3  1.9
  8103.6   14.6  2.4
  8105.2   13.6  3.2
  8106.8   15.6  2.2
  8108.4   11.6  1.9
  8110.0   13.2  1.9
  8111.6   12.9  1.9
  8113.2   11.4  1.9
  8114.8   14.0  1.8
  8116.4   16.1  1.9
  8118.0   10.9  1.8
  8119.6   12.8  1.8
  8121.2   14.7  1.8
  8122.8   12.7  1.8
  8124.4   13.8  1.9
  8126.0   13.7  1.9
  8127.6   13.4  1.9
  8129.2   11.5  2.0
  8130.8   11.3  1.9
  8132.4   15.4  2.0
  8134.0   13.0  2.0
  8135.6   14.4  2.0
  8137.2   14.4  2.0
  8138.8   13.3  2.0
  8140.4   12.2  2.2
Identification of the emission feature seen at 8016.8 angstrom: [N II] 6583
